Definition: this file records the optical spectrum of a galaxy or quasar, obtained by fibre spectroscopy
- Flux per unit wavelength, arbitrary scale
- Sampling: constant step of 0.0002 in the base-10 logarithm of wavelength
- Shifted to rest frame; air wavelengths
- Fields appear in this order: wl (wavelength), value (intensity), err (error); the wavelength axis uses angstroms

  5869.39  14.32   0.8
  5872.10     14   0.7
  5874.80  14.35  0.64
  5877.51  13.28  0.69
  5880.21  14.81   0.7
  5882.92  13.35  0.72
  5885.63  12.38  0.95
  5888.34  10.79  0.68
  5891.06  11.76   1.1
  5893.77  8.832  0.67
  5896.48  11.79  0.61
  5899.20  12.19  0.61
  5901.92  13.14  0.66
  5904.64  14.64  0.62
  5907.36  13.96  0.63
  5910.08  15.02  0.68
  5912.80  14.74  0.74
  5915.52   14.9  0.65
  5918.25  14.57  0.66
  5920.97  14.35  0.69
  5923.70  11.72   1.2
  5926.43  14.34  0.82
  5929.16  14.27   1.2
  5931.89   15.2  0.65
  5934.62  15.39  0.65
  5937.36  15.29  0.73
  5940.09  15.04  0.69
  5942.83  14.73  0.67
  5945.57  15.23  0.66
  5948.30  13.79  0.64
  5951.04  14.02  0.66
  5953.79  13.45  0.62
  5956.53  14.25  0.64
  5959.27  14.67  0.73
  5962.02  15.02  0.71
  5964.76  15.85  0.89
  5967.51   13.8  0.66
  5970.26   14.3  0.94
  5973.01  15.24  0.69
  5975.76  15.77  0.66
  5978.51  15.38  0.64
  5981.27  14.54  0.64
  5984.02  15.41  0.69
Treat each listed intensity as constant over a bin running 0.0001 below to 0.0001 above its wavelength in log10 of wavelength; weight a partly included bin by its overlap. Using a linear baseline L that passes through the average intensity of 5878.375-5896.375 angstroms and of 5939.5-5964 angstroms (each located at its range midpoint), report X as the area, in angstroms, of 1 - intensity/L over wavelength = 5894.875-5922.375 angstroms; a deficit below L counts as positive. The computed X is -2.23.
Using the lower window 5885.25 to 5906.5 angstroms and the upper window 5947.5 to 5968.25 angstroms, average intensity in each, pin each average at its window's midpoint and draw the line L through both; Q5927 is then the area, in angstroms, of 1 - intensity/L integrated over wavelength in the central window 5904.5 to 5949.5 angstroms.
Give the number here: -4.7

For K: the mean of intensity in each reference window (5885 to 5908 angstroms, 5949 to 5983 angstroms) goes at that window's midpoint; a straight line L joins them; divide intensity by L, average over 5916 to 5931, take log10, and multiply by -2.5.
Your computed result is -0.069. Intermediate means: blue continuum 12.1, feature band 14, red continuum 14.7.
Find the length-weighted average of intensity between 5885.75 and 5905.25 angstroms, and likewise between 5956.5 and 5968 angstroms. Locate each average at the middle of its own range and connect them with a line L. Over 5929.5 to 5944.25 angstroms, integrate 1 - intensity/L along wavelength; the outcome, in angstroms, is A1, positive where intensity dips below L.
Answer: -1.5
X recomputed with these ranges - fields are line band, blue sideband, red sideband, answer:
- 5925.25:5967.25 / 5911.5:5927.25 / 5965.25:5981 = -0.5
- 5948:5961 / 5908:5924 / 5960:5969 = 0.6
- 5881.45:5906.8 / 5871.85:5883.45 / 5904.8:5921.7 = 3.8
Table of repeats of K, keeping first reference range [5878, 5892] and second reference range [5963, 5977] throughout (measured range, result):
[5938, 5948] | -0.05 mag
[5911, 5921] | -0.09 mag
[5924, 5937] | -0.05 mag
